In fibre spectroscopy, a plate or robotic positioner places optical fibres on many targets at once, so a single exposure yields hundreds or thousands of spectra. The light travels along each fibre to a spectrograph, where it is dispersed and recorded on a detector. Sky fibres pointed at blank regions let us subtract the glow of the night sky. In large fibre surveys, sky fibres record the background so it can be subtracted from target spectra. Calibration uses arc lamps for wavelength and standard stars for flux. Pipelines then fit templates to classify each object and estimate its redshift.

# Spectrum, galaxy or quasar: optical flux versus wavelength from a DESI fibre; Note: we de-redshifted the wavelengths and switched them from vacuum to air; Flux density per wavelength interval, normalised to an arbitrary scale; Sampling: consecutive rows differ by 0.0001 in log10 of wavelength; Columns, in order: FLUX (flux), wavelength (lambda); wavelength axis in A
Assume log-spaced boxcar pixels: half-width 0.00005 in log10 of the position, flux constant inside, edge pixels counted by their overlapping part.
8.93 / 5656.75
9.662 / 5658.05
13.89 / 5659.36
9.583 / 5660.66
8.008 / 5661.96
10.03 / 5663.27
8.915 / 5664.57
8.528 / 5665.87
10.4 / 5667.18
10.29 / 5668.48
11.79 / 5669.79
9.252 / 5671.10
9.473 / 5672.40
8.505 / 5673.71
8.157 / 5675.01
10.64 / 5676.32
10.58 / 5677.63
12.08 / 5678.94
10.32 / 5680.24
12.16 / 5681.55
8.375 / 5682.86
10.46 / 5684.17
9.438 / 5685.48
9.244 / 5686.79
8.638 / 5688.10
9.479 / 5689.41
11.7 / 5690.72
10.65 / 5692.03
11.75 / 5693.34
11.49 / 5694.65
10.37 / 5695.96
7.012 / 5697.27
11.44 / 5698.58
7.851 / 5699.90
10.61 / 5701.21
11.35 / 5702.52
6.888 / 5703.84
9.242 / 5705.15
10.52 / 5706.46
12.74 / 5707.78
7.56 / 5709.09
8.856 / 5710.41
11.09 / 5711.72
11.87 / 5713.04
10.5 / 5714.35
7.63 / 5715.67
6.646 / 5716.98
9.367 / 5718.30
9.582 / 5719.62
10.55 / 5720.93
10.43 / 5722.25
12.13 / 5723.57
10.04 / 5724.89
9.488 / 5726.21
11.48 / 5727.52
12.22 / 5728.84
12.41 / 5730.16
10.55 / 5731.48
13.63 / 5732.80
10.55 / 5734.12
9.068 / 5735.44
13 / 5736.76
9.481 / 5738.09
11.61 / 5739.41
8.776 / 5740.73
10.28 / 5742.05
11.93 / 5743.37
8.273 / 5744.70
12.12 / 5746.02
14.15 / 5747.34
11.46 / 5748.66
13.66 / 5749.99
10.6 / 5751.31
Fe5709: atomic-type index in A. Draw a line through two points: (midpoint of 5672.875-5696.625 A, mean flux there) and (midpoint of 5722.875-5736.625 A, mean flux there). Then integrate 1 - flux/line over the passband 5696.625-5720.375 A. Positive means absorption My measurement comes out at 2.8 A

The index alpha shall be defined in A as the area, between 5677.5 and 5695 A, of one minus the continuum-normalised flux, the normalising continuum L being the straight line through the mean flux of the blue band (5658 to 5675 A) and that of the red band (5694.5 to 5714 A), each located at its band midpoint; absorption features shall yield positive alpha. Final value -1.0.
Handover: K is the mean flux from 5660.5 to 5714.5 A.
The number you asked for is 9.95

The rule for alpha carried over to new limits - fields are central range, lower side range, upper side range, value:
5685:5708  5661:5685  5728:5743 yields 0.78 A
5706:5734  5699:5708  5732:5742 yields -0.38 A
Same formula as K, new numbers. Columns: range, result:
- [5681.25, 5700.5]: 9.97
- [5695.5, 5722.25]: 9.6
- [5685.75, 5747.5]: 10.3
